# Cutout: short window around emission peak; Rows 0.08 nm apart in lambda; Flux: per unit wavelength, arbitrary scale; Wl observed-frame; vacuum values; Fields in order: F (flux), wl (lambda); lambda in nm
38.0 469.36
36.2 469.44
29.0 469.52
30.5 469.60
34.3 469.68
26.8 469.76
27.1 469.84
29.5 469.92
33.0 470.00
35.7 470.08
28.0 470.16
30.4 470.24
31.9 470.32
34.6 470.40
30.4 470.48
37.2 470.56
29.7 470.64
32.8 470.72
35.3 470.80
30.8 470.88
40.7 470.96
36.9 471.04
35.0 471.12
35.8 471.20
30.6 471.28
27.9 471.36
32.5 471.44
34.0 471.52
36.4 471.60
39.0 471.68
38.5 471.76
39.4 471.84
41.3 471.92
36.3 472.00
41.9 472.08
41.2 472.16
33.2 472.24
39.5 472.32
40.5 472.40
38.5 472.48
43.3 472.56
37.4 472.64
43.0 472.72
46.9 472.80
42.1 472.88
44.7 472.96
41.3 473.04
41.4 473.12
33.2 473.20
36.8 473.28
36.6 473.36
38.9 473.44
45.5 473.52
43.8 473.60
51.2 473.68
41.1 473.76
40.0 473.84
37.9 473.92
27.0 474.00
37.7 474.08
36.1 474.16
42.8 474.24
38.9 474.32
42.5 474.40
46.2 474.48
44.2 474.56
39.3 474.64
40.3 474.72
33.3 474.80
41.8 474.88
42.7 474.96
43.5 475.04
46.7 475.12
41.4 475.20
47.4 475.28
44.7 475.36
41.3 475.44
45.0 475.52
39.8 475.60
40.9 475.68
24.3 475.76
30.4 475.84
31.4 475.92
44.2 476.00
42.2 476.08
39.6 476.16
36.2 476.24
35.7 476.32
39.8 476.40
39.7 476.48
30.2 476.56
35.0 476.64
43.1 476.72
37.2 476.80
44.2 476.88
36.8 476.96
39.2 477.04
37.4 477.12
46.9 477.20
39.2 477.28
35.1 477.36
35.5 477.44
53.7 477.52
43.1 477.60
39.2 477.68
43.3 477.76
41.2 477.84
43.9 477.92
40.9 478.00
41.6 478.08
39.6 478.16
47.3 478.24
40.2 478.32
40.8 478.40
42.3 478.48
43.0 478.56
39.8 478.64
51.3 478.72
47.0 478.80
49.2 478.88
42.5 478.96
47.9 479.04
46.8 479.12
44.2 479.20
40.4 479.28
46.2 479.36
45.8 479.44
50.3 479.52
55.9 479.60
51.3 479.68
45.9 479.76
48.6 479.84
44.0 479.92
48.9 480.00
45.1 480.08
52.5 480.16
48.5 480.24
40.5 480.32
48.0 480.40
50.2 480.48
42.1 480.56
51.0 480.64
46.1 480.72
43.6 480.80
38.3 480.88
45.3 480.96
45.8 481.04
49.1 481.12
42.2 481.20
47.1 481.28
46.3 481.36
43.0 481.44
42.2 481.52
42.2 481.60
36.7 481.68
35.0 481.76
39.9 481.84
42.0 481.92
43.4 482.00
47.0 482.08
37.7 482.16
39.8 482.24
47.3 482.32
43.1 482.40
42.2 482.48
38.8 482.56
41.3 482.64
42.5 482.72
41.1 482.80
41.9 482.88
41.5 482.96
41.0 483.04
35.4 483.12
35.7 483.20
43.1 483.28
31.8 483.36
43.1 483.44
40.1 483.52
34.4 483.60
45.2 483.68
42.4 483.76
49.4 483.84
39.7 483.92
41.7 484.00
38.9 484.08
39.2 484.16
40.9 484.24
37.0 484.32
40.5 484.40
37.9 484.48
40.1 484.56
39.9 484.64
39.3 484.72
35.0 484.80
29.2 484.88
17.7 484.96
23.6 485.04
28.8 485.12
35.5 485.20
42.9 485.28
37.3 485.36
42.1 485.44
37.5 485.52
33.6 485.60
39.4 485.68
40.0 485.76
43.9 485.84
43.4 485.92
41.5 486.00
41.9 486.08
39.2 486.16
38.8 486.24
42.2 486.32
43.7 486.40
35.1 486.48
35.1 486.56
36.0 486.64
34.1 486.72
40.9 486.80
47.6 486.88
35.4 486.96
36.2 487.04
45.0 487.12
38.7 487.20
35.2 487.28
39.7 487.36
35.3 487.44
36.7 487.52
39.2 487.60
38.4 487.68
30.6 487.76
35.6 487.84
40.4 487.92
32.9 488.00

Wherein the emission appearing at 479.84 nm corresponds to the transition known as C IV 1549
